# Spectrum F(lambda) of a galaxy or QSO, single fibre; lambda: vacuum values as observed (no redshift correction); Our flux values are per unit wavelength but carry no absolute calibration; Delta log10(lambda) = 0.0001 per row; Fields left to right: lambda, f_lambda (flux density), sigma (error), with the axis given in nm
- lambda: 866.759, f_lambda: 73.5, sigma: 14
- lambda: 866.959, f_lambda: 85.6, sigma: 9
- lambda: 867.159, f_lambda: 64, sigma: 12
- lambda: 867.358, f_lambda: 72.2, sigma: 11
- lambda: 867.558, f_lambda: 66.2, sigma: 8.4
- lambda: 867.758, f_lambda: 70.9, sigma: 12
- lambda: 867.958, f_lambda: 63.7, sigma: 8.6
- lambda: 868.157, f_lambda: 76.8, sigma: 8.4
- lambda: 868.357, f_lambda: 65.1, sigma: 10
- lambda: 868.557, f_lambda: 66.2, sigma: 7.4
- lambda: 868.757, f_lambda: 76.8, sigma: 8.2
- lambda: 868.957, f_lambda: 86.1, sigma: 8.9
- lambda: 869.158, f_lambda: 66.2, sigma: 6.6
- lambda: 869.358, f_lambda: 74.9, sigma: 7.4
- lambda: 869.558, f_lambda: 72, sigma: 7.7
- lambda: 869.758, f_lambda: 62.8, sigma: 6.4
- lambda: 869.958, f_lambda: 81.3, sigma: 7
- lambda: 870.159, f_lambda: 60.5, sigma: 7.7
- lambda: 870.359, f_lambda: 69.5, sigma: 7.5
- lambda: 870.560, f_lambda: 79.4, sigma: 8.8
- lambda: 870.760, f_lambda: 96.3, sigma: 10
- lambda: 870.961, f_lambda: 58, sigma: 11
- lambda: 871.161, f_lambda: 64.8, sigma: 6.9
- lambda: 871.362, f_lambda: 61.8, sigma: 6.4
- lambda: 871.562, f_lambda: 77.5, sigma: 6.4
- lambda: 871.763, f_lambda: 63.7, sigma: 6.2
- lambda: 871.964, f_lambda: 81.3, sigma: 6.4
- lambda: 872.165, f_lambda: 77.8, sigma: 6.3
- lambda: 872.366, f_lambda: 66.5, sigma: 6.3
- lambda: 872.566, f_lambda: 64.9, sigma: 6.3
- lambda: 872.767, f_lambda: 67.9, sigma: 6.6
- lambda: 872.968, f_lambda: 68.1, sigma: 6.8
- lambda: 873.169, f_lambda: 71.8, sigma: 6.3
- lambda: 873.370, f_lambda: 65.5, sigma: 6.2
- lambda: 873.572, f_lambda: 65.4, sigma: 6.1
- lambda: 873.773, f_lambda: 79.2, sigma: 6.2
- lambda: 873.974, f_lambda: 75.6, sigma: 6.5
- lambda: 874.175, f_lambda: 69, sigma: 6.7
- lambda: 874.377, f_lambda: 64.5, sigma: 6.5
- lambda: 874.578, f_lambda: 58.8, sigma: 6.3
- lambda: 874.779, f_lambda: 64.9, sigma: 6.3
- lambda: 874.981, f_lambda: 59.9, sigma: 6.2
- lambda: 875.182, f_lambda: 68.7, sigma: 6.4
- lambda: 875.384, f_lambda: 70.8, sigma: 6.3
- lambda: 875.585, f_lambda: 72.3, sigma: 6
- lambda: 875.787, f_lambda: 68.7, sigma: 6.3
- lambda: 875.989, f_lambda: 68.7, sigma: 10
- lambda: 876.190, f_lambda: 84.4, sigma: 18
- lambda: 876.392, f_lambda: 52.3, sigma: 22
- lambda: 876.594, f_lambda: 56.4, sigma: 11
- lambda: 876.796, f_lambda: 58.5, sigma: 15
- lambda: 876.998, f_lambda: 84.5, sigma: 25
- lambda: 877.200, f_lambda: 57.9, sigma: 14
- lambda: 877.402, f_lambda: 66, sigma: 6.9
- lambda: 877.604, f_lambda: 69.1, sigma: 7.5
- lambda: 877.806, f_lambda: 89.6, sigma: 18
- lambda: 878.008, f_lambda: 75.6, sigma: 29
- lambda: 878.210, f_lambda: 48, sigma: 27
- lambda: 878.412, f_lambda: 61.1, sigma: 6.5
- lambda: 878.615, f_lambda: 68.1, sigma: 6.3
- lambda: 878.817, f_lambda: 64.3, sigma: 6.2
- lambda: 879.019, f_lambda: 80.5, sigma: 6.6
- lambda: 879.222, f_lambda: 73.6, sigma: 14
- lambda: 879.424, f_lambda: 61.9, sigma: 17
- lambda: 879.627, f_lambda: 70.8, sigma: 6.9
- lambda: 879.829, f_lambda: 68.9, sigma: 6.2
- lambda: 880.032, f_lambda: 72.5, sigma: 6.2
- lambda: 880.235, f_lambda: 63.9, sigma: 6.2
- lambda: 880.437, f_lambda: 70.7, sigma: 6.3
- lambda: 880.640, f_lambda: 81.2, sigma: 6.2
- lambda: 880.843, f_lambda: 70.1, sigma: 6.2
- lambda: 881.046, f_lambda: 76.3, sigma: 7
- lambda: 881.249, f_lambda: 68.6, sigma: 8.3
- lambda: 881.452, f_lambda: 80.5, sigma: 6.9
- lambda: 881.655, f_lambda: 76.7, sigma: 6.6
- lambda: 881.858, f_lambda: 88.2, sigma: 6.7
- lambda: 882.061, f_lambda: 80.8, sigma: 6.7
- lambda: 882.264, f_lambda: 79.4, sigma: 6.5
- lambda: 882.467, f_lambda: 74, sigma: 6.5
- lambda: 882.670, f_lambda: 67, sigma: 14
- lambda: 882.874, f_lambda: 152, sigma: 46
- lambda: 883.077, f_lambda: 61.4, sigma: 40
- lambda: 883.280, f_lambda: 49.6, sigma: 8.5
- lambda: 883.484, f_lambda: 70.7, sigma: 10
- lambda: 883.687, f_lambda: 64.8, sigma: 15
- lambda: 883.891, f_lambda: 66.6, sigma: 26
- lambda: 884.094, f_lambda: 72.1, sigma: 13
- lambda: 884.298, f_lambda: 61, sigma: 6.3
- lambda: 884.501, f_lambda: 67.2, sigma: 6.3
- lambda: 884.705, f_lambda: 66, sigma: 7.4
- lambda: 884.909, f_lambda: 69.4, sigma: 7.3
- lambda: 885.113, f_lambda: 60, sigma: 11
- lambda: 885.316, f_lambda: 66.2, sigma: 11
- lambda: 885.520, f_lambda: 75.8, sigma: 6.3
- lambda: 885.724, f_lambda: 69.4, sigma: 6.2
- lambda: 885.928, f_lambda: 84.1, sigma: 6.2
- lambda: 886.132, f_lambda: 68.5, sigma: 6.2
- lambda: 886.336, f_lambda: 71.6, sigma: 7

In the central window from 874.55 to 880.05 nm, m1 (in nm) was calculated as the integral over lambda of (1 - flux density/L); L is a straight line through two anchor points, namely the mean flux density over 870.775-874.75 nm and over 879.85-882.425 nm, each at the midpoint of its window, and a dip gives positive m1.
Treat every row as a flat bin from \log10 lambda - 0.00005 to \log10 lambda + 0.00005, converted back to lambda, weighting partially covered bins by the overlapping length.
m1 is 0.36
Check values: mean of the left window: 69.1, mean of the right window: 75.5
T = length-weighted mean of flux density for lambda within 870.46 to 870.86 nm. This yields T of 88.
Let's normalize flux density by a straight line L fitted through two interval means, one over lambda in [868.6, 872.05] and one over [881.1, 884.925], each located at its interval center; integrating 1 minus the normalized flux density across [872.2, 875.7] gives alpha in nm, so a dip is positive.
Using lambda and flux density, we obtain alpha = 0.24 nm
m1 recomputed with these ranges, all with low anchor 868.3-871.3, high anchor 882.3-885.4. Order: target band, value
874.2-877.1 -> 0.202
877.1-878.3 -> 0.063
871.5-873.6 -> 0.052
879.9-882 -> -0.099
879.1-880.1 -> 0.027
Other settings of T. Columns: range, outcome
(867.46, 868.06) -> 67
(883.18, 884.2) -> 64.7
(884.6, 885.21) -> 65.1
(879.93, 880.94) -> 71.7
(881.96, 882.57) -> 78.1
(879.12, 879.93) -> 68.8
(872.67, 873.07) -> 68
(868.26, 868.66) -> 65.7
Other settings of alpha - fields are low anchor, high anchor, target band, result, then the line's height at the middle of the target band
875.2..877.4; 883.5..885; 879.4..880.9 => -0.07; 67.2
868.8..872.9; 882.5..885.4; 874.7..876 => 0.07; 71.5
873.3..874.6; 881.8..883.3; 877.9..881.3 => 0.39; 78.2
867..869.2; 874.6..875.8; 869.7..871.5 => -0.03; 69.5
